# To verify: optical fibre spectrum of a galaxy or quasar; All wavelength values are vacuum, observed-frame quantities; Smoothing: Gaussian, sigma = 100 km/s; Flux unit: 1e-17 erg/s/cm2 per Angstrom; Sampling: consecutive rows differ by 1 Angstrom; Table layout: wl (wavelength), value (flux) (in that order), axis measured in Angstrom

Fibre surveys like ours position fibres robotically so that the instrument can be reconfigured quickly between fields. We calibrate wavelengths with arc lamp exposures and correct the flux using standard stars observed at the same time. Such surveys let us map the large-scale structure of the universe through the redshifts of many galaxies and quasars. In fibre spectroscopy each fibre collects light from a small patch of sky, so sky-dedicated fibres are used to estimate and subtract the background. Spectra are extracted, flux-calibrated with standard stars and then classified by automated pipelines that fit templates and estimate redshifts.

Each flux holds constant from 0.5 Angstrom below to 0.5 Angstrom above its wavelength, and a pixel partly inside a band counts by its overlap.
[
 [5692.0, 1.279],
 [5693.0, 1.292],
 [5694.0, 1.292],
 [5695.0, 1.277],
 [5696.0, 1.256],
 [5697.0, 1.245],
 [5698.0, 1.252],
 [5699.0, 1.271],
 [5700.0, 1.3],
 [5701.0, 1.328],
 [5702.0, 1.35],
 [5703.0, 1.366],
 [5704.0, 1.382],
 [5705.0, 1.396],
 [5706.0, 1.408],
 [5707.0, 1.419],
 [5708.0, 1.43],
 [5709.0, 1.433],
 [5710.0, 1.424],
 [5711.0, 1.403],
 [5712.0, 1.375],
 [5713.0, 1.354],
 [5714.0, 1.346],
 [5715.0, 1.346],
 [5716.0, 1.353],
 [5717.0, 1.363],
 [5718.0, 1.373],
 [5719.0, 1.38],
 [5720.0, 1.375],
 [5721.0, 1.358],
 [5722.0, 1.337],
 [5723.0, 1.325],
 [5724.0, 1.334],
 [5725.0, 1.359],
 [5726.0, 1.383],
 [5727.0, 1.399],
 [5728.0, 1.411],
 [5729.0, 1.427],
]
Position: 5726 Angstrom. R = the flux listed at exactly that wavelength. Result 1.383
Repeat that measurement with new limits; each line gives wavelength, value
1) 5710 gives 1.424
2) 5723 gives 1.325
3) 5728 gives 1.411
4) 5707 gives 1.419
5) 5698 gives 1.252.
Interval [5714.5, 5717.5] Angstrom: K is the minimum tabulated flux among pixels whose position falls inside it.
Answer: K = 1.346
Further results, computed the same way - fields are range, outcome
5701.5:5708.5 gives 1.35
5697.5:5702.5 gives 1.252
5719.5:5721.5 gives 1.358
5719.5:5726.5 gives 1.325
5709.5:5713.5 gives 1.354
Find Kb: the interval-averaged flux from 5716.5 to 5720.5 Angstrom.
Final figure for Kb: 1.37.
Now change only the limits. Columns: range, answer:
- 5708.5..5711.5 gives 1.42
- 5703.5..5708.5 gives 1.41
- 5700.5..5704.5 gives 1.36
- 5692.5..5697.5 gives 1.27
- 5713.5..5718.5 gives 1.36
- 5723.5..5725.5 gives 1.35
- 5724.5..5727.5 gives 1.38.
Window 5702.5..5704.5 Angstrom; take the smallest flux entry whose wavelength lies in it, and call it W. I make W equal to 1.366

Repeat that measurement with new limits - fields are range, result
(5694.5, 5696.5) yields 1.256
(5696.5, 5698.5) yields 1.245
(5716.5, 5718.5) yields 1.363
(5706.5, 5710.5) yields 1.419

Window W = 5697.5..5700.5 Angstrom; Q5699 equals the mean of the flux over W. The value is 1.27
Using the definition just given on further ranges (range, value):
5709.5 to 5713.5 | 1.39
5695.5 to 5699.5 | 1.26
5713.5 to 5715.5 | 1.35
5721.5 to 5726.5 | 1.35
